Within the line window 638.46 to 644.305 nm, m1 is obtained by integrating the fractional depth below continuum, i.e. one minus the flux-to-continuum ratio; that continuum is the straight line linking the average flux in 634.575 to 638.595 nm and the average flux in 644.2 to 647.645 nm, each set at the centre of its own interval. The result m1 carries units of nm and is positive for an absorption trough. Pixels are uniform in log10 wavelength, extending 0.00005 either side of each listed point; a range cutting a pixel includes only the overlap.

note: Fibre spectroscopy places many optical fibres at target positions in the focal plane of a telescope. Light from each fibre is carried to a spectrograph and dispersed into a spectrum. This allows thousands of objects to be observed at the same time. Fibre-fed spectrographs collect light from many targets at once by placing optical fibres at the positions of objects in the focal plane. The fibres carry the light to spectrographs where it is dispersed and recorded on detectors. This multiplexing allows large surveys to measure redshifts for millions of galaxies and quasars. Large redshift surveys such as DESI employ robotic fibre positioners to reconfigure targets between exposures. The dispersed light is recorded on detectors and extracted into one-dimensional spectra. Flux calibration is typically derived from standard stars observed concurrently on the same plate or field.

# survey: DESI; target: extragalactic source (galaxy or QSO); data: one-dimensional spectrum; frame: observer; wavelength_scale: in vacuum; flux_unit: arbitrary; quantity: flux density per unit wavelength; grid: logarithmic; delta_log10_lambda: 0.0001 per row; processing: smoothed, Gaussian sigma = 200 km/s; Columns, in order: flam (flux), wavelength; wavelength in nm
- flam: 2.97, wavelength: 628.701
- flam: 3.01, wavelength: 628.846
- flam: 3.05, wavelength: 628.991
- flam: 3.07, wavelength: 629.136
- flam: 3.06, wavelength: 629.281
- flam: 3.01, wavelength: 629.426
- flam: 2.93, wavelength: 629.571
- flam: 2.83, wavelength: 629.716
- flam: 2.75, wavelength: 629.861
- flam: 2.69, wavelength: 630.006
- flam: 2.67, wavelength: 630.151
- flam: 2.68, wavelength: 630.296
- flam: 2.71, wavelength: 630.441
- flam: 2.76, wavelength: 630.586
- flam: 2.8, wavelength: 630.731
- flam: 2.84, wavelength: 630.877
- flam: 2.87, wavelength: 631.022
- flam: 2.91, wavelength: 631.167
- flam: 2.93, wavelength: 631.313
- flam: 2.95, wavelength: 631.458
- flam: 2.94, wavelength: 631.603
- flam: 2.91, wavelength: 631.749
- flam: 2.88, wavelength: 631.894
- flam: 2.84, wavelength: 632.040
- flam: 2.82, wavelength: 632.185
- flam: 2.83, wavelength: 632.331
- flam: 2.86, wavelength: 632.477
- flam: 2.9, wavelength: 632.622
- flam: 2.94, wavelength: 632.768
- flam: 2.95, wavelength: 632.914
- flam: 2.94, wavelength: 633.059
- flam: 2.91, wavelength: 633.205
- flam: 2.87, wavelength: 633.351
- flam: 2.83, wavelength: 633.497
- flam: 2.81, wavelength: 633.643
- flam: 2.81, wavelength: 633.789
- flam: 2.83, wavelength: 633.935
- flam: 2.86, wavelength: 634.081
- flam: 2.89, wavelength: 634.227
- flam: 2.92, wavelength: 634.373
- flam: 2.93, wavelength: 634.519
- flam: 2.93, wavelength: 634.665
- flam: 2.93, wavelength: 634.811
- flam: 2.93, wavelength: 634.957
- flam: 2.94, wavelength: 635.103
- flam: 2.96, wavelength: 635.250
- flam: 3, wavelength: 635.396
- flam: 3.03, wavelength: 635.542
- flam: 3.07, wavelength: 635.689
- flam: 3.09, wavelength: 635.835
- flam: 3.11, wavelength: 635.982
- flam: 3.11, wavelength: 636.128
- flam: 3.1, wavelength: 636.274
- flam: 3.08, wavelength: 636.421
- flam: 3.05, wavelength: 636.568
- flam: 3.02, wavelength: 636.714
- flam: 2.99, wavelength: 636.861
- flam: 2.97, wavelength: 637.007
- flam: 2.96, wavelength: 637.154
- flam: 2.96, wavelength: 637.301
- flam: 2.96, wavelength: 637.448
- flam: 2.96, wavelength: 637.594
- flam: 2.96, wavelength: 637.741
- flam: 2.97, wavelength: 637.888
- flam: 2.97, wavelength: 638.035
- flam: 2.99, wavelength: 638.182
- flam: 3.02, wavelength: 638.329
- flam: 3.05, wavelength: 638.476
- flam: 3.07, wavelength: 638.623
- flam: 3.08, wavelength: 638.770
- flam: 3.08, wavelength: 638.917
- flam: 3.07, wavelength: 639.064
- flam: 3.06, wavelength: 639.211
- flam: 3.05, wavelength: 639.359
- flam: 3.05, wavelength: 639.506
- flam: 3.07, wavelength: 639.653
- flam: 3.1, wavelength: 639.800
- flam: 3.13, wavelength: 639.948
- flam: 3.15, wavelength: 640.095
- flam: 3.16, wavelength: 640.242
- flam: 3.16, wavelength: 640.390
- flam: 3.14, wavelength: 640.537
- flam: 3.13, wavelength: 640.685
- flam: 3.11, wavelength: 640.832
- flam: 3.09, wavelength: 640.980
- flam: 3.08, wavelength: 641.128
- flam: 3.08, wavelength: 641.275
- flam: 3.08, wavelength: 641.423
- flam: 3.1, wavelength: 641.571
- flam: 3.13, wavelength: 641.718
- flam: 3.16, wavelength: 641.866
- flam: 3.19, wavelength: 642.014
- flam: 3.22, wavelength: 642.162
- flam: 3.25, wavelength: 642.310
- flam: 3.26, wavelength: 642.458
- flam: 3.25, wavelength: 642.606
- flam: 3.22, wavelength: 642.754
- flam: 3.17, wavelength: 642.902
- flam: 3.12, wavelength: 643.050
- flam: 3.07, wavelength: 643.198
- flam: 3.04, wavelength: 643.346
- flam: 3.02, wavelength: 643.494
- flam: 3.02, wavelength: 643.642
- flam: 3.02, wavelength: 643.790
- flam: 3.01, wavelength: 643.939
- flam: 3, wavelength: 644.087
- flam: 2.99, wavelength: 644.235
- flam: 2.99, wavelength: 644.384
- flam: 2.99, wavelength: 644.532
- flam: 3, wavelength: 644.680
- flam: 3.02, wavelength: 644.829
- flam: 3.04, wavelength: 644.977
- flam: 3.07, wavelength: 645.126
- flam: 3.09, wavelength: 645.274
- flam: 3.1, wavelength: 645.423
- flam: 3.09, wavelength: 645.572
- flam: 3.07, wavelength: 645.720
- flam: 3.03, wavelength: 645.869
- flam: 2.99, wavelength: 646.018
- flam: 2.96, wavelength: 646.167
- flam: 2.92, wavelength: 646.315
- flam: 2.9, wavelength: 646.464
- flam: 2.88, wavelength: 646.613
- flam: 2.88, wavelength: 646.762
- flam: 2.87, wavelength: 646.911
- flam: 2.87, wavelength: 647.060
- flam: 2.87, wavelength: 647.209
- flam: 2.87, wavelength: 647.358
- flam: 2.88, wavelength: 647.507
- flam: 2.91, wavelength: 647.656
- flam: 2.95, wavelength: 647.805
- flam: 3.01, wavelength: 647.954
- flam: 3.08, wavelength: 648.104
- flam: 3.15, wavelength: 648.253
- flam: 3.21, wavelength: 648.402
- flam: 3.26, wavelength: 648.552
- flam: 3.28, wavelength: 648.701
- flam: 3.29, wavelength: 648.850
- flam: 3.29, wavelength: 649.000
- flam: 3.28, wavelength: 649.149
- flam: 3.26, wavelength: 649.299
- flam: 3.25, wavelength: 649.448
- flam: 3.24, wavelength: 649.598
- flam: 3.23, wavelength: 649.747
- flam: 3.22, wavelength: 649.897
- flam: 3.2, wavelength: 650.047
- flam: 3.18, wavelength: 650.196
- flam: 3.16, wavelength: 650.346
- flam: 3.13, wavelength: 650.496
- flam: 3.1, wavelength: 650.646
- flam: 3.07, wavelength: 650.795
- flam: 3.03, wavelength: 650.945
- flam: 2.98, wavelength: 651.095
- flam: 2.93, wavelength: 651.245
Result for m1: -0.23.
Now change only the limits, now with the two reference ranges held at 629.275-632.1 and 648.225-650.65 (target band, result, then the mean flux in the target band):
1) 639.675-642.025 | -0.06 nm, 3.12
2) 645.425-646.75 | 0.07 nm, 2.98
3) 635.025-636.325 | -0.04 nm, 3.04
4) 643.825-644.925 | 0.04 nm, 3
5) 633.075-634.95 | 0.02 nm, 2.88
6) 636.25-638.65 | -0.02 nm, 3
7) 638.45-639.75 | -0.02 nm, 3.07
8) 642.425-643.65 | -0.02 nm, 3.13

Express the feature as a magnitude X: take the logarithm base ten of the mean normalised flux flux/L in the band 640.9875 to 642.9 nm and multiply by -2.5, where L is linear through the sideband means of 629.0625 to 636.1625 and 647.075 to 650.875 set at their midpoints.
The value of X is -0.05 mag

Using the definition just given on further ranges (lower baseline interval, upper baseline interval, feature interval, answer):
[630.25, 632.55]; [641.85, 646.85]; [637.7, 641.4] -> -0.03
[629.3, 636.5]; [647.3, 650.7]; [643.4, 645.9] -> 0.02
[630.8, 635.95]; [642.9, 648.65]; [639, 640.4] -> -0.05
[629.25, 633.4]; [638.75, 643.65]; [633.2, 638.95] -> 0.00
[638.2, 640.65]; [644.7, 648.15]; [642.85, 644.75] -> -0.01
